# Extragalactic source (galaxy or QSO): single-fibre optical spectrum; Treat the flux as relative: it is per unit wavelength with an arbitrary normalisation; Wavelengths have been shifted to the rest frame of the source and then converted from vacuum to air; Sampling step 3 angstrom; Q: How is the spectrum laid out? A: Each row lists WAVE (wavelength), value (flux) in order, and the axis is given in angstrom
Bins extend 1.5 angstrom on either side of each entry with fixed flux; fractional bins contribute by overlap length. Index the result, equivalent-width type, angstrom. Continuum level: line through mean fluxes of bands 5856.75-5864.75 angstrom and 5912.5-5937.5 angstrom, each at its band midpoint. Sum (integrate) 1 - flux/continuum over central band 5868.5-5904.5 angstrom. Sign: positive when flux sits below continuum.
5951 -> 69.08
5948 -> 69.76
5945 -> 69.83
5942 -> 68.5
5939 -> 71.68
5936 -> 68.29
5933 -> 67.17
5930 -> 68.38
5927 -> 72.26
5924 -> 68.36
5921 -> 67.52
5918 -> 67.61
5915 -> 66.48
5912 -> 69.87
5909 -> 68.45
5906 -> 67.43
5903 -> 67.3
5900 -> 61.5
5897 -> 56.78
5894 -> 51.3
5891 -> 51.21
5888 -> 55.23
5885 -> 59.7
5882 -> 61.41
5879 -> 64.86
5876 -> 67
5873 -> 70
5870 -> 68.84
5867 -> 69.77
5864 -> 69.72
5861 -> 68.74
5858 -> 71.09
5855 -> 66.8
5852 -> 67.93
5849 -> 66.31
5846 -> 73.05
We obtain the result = 4.1 angstrom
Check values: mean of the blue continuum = 69.8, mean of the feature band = 61.3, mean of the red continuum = 68.3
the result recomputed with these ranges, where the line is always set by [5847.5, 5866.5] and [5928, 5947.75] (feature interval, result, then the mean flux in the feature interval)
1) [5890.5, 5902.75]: 2.1 angstrom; 56.8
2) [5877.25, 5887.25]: 1.0 angstrom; 61.6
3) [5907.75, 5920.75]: 0.2 angstrom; 68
